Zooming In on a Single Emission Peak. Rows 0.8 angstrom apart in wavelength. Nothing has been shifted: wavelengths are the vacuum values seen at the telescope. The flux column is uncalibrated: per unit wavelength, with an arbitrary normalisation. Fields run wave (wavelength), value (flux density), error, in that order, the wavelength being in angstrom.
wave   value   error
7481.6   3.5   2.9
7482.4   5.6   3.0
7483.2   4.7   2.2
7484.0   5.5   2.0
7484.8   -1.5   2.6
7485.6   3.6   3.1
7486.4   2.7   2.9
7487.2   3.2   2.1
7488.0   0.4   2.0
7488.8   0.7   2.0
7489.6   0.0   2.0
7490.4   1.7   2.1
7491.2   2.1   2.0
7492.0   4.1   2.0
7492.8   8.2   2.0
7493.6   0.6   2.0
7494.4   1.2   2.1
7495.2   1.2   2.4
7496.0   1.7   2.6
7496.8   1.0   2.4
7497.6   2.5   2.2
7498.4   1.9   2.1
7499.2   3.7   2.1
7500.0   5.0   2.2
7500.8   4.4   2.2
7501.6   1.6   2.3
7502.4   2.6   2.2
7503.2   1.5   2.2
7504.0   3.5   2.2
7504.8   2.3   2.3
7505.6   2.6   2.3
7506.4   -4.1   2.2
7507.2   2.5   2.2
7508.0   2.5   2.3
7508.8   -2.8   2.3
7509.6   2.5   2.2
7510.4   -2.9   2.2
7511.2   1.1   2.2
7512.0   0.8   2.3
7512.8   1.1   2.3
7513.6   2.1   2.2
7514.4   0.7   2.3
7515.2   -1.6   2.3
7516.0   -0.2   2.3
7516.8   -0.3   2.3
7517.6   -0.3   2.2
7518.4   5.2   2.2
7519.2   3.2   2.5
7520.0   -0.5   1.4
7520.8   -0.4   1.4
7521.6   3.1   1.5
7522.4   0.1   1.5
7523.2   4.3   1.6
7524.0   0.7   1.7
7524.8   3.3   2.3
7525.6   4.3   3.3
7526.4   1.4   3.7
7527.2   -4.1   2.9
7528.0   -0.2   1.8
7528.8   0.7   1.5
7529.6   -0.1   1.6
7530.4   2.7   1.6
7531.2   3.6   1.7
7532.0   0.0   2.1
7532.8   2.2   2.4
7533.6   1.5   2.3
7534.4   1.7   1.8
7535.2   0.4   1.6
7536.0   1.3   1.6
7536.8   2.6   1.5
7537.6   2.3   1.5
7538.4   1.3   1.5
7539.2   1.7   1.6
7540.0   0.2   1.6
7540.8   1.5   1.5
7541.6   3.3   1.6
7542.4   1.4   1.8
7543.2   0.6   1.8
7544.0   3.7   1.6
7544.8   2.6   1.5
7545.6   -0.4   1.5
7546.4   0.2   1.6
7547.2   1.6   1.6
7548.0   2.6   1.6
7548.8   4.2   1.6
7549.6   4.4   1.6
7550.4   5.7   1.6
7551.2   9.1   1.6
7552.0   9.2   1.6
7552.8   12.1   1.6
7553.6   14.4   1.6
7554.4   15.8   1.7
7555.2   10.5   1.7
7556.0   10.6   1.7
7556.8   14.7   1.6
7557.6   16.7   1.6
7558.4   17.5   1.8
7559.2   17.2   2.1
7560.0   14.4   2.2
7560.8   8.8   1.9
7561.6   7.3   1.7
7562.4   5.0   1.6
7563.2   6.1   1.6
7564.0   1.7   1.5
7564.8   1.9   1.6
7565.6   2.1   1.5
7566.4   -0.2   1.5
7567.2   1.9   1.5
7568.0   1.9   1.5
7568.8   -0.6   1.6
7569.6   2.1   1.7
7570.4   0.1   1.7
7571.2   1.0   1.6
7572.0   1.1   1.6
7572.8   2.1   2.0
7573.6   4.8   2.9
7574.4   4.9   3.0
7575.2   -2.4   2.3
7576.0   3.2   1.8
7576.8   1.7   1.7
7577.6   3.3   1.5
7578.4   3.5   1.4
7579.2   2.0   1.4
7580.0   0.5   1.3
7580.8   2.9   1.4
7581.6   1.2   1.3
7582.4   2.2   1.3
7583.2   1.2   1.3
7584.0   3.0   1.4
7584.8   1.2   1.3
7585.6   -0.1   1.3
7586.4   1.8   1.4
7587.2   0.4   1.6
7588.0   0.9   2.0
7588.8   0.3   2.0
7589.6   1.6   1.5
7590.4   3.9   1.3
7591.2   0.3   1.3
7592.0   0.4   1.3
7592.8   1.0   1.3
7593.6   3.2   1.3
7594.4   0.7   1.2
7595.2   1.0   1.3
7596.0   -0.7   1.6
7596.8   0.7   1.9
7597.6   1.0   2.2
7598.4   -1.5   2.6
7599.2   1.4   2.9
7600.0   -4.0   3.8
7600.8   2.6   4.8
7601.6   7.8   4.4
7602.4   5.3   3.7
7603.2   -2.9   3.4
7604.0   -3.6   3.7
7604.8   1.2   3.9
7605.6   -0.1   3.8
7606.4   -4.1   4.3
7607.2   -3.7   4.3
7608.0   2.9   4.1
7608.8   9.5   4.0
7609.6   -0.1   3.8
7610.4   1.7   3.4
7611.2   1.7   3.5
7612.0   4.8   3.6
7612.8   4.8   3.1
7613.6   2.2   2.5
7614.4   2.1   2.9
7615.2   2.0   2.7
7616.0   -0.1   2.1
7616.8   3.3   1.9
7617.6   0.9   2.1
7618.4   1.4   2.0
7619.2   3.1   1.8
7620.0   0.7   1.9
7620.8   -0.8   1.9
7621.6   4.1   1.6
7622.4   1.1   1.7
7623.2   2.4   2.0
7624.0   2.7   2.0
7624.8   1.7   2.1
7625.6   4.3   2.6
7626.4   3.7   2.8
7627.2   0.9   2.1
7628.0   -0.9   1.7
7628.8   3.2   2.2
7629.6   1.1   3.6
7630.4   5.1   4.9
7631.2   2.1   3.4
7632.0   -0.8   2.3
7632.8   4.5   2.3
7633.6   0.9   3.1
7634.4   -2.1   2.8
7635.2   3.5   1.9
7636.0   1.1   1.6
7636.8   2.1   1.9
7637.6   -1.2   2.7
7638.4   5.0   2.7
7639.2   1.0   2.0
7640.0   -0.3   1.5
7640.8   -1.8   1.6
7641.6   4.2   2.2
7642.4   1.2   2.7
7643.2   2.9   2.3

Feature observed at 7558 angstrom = [O II] 3727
